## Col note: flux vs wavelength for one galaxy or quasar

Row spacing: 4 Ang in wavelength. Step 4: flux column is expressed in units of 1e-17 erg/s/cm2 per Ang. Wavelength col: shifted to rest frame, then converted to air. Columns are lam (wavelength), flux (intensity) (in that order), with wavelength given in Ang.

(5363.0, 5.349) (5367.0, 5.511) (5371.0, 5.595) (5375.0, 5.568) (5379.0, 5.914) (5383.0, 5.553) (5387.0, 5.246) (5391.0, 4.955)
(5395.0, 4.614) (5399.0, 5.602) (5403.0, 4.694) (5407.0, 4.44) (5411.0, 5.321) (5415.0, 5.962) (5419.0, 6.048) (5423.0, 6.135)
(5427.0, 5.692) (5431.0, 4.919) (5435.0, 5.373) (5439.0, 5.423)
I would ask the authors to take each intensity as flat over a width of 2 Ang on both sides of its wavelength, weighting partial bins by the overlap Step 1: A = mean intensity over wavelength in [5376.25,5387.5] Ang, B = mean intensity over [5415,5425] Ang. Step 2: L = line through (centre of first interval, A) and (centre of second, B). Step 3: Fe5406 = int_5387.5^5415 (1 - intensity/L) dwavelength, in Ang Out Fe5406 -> 3.8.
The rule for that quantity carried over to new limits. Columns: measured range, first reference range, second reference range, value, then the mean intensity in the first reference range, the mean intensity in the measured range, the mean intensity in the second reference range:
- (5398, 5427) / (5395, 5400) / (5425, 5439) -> -1.11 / 5.21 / 5.47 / 5.34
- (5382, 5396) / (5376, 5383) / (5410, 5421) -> 1.66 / 5.76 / 5.09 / 5.82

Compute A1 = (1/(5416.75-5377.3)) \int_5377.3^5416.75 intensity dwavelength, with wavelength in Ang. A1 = 5.22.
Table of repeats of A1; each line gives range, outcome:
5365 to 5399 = 5.38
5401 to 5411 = 4.72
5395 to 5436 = 5.38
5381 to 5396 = 5.12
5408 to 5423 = 5.74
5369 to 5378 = 5.62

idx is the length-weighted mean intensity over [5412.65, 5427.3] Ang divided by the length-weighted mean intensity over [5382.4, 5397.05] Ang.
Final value 1.18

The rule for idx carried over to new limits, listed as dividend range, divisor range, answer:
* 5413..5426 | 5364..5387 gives 1.08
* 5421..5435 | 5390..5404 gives 1.11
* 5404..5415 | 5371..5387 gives 0.90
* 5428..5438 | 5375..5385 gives 0.92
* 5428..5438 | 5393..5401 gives 1.02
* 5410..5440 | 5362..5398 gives 1.05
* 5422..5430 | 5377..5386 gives 1.01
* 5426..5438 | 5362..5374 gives 0.96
